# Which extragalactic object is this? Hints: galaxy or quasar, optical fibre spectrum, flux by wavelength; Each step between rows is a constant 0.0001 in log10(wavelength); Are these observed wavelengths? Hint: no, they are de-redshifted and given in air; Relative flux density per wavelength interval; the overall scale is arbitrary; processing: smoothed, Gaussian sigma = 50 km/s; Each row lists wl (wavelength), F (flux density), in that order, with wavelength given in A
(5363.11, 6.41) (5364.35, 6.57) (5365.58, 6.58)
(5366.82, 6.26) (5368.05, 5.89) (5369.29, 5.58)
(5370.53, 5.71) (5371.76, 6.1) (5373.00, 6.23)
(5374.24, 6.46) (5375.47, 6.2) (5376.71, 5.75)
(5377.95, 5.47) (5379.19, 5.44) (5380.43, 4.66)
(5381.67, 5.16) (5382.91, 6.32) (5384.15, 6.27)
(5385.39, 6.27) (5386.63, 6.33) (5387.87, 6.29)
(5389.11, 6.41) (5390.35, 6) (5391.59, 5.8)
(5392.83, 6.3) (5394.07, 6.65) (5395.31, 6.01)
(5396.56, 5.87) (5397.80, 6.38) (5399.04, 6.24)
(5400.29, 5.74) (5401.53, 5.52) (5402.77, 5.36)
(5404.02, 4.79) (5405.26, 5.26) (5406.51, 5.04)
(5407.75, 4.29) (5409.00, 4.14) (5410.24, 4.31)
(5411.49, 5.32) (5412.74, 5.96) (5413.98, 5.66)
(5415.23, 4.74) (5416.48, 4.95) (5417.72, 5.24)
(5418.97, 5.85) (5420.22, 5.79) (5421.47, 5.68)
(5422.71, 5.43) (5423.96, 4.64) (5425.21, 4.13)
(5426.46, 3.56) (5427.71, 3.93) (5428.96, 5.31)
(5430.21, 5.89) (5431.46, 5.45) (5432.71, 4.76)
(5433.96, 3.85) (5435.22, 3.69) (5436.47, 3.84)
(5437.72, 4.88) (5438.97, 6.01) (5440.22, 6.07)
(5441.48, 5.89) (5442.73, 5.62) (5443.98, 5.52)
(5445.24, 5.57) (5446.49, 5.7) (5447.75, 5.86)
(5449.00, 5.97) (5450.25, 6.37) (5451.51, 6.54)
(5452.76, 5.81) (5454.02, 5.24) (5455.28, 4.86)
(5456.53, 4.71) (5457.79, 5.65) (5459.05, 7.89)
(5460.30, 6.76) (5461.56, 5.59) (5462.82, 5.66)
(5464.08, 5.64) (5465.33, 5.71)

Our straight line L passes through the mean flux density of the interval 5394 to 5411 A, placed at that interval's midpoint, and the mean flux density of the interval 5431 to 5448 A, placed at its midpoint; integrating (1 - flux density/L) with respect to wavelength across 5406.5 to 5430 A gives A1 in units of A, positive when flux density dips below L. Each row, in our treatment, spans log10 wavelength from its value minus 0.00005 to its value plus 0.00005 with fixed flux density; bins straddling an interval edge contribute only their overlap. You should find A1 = 1.4 A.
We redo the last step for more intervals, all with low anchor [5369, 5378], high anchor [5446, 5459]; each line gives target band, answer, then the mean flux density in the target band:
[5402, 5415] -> 1.9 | 5.01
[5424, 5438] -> 3.2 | 4.48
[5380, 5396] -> -0.3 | 6.05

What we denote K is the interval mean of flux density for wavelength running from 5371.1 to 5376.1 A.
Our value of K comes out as 6.25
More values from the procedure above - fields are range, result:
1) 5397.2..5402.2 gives 5.97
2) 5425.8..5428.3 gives 3.75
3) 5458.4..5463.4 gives 6.48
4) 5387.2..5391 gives 6.24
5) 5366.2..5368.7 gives 6.07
